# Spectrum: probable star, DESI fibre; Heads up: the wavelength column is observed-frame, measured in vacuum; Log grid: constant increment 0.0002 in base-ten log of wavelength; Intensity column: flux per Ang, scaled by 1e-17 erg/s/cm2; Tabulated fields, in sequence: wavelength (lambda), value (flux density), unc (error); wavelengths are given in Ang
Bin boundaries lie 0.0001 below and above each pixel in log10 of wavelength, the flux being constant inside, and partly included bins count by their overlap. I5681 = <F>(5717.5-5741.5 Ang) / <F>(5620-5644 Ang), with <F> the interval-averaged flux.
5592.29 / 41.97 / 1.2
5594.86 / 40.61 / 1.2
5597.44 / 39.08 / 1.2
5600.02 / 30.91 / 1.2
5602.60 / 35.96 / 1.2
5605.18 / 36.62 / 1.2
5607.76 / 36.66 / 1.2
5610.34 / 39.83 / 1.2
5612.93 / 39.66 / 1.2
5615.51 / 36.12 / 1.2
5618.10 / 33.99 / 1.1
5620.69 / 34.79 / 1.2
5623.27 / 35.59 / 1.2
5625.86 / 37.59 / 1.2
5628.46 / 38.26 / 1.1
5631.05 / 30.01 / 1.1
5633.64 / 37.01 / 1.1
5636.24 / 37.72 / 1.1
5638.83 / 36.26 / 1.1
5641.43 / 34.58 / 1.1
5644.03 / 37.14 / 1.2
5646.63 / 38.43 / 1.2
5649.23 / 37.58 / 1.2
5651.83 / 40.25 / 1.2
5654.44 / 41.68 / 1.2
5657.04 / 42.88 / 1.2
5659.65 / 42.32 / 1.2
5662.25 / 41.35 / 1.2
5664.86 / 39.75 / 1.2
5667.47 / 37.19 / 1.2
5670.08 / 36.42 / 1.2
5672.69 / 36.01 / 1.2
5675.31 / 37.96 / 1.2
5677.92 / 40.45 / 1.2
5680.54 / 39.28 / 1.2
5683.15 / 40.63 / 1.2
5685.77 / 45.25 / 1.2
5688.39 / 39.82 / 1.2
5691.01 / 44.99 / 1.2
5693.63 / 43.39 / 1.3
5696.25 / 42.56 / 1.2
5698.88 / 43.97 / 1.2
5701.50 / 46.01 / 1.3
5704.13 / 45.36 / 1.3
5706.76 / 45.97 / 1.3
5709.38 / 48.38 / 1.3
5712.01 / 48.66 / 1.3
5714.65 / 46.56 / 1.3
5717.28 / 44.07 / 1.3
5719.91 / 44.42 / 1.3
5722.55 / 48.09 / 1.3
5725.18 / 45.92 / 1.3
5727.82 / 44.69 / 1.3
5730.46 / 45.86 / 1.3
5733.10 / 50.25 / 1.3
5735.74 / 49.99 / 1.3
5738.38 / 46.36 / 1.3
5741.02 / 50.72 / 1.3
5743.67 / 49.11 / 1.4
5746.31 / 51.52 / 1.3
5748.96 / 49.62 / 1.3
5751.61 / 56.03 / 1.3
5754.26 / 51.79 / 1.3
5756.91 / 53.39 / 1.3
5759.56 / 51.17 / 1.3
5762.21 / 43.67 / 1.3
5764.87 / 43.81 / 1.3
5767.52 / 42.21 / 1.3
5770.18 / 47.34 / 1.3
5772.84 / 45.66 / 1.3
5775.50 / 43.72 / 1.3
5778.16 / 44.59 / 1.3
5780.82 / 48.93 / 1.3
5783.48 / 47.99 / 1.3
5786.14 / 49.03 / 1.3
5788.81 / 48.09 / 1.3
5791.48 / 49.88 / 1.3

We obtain 1.31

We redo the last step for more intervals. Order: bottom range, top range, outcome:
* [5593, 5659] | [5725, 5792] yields 1.29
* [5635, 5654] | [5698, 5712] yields 1.23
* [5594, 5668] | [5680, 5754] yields 1.24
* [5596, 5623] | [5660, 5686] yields 1.08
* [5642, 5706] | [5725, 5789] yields 1.18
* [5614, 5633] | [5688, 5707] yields 1.25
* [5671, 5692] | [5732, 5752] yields 1.24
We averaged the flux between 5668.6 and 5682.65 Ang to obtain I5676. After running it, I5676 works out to 38.2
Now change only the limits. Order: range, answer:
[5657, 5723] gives 42.7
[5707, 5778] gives 47.7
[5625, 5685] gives 38.4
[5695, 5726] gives 45.8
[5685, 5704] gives 43.8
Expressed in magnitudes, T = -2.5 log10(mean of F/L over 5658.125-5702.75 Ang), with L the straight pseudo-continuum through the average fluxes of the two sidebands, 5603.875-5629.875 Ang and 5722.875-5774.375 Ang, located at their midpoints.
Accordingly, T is 0.04 mag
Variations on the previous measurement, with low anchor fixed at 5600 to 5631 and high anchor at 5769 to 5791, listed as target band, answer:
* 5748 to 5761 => -0.157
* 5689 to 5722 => -0.078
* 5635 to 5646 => 0.040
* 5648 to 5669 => -0.034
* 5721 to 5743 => -0.091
